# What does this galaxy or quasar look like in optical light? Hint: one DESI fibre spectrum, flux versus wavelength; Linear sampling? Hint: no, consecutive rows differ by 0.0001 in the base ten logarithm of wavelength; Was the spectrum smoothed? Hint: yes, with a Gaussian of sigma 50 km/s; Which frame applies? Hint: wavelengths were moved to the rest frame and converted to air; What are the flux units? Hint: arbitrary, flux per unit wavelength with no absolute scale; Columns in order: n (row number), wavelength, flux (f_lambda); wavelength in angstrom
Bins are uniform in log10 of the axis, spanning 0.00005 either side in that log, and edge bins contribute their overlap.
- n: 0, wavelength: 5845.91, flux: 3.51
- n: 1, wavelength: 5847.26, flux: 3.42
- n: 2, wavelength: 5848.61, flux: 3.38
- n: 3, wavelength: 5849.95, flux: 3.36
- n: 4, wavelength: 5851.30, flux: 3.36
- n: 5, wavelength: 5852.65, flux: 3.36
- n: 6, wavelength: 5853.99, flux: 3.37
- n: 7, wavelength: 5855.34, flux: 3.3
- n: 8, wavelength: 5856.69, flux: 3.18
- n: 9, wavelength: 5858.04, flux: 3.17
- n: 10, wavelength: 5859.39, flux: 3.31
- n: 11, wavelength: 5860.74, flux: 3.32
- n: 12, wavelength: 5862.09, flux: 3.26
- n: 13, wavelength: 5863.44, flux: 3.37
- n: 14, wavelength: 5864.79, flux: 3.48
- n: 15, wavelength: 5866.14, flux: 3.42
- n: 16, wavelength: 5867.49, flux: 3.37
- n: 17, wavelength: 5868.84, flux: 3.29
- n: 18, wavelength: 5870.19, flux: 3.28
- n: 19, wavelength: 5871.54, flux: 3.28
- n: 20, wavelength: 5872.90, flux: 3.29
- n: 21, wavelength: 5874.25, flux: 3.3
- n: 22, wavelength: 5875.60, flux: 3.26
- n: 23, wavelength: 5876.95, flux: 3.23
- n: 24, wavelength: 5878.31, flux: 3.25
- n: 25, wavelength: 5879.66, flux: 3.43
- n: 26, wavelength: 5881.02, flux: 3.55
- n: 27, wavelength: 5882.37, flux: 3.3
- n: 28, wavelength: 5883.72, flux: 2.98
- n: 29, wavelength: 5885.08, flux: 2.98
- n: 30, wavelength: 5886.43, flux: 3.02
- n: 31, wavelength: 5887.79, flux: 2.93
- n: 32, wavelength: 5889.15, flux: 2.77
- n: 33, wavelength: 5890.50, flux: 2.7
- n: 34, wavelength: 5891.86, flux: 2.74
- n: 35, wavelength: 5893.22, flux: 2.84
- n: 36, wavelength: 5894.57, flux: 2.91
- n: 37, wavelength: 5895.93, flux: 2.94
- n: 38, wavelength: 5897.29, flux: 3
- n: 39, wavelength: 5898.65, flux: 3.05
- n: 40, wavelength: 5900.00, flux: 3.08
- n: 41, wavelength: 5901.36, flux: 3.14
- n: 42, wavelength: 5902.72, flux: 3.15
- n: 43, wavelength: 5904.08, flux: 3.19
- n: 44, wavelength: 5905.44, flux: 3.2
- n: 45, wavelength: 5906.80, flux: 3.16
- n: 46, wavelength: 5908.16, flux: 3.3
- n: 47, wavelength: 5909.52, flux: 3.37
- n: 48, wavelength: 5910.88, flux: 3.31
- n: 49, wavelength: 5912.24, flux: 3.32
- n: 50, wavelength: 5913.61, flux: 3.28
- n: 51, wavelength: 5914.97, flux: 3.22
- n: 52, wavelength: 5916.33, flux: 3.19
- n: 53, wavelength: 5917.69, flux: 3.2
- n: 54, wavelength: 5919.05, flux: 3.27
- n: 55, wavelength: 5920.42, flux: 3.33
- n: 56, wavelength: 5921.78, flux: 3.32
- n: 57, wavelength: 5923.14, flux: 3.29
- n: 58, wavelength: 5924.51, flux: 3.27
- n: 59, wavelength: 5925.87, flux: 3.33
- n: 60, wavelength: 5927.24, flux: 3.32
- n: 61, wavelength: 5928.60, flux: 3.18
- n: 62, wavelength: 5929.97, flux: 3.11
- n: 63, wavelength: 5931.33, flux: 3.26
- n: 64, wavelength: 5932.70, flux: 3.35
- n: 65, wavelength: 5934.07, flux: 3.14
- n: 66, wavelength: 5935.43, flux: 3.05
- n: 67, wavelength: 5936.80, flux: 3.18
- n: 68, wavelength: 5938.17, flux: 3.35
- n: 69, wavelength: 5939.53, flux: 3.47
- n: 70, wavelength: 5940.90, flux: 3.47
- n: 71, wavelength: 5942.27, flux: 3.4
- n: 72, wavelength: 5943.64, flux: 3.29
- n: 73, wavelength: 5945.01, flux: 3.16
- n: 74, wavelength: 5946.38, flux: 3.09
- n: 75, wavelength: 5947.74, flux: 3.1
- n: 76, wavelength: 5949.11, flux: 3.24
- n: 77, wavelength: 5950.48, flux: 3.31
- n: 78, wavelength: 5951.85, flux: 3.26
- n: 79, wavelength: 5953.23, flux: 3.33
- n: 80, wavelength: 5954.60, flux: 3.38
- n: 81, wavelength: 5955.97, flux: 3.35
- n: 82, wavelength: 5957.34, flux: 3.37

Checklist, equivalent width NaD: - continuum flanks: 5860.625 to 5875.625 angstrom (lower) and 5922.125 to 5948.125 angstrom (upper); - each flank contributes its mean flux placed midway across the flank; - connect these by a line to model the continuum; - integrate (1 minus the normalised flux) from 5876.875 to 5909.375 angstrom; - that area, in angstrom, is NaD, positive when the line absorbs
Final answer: 2.2 angstrom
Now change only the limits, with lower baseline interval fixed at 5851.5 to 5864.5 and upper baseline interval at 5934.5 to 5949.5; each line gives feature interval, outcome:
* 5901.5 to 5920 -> 0.2 angstrom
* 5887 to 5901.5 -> 1.6 angstrom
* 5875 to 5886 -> 0.2 angstrom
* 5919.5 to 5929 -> -0.1 angstrom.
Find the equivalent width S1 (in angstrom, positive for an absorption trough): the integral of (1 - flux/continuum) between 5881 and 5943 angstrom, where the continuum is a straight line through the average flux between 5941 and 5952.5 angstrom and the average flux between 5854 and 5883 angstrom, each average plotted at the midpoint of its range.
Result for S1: 2.0 angstrom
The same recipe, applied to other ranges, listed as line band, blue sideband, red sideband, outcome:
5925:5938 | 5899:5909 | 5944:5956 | 0.0 angstrom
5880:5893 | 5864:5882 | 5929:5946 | 1.3 angstrom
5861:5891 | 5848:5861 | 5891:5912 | -0.1 angstrom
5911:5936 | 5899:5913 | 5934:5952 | -0.1 angstrom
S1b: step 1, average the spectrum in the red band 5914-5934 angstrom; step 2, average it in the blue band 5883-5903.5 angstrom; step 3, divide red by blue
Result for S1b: 1.1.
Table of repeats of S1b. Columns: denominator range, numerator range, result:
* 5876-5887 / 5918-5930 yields 1.02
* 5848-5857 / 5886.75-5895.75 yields 0.85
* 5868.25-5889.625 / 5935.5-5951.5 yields 1.02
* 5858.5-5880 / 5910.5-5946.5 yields 0.98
